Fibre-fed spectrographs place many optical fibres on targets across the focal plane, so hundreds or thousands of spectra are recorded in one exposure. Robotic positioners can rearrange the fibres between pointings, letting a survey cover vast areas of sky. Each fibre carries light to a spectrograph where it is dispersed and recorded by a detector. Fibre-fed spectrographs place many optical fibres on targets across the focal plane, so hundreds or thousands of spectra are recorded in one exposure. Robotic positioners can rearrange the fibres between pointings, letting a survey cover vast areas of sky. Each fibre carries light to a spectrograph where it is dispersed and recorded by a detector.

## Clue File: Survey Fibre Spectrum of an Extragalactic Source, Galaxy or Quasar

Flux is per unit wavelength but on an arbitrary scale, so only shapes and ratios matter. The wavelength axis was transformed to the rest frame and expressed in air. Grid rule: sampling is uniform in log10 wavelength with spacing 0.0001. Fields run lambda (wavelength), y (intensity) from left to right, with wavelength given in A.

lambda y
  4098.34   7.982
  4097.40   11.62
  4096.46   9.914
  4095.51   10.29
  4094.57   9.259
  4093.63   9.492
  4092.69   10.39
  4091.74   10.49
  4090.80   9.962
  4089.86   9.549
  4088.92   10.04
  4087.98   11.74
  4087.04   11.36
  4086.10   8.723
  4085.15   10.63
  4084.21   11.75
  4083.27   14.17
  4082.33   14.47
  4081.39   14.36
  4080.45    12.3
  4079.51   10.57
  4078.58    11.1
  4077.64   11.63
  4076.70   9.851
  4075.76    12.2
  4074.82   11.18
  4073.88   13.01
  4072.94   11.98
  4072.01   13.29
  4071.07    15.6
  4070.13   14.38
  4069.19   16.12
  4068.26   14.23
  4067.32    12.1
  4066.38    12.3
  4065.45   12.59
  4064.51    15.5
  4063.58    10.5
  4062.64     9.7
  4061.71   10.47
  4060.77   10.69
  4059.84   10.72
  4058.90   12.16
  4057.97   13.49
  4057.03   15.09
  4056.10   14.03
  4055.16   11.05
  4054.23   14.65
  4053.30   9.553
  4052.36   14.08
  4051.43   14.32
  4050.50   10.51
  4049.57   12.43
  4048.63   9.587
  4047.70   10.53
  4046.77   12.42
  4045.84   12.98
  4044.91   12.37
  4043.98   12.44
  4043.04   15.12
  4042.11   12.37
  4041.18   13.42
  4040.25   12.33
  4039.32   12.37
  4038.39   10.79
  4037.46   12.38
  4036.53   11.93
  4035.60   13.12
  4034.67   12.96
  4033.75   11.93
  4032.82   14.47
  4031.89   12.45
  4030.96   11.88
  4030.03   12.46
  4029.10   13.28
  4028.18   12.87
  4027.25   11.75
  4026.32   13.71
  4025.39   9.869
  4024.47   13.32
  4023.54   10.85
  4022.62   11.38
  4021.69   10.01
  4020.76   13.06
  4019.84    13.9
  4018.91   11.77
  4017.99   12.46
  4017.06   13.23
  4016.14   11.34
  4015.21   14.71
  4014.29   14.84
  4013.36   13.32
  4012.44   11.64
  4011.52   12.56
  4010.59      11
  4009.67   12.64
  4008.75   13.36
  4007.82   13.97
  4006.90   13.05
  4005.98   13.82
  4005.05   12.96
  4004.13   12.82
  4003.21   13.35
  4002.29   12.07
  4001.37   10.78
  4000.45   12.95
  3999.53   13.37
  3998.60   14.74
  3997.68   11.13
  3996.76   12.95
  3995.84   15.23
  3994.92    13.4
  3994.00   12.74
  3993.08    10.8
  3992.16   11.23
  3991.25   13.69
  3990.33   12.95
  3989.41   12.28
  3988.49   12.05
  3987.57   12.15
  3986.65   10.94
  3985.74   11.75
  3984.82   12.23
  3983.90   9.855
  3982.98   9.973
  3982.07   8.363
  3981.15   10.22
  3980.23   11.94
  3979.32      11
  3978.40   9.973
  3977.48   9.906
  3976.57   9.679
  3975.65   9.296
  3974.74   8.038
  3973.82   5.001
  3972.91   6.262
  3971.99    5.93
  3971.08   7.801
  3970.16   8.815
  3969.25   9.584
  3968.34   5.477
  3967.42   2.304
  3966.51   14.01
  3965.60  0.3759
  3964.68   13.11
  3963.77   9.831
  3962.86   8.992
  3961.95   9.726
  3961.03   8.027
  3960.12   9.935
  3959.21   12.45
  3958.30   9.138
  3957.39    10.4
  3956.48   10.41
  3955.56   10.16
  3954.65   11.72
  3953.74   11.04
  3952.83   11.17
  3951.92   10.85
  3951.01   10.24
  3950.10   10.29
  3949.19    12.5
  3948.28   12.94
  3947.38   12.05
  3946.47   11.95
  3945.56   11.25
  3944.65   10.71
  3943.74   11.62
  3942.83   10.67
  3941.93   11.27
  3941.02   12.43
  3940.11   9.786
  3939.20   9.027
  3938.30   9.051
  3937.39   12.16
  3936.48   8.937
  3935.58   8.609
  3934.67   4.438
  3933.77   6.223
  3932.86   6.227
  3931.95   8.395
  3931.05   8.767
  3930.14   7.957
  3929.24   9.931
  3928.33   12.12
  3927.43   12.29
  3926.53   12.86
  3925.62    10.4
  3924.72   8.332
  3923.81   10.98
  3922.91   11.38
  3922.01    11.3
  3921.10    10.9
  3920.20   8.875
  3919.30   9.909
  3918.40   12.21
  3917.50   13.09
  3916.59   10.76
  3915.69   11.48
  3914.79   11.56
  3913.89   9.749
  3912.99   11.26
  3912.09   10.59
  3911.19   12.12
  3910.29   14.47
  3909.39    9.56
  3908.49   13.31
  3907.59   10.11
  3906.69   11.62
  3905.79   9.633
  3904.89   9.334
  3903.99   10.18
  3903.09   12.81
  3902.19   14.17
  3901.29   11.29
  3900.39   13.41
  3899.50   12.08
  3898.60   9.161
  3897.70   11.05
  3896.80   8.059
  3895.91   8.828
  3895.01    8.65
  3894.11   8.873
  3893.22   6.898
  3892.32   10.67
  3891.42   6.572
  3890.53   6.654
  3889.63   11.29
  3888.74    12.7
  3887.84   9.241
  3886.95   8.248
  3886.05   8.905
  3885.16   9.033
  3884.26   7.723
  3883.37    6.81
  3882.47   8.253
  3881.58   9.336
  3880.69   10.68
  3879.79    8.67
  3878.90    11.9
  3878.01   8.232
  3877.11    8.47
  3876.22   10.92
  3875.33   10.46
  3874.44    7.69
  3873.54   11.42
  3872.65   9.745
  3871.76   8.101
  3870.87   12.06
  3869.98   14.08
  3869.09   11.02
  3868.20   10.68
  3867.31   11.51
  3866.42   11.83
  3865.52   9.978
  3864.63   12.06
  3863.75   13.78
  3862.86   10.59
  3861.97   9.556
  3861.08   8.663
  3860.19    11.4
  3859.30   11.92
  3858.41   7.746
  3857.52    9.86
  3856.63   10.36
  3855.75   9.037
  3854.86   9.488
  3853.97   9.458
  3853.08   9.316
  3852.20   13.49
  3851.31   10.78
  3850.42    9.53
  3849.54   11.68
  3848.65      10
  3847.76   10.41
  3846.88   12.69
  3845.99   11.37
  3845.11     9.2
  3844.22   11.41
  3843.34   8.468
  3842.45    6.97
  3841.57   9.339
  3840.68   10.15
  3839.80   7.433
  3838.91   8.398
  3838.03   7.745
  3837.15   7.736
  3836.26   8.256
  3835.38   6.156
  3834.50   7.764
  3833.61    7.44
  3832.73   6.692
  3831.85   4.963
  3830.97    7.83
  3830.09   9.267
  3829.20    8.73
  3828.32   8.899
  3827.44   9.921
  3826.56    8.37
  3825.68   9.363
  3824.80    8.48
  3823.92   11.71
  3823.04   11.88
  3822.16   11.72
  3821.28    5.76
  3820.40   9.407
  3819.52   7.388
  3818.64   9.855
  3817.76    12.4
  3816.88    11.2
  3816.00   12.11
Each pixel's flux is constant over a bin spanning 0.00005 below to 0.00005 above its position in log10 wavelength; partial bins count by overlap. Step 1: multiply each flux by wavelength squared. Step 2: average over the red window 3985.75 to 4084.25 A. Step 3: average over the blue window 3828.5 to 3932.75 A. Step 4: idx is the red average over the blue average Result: 1.36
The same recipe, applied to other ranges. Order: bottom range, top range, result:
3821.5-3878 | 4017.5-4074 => 1.42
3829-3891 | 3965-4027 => 1.25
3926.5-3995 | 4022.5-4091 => 1.29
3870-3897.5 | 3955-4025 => 1.26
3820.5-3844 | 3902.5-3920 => 1.38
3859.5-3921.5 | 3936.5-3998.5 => 1.04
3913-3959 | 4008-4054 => 1.25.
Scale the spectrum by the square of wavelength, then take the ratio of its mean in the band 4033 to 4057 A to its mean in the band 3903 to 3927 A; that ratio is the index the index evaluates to 1.2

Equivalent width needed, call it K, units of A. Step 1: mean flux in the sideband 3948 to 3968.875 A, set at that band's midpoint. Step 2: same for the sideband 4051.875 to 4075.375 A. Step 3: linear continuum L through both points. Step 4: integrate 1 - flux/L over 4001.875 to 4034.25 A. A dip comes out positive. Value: -3.4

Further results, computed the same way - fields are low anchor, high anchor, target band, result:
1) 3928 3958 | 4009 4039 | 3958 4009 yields 3.0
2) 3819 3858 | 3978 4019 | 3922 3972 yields 6.5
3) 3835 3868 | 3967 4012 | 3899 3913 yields -1.7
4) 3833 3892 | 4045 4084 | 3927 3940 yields 2.2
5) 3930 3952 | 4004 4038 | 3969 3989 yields 2.9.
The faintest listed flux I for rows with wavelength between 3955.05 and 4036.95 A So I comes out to 0.3759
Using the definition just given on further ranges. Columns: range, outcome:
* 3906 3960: 4.438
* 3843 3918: 6.572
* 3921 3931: 7.957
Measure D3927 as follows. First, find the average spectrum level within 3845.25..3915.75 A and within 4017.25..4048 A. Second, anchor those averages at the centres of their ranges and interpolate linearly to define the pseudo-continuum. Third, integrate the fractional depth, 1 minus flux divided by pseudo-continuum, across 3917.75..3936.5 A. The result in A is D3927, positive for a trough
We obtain 2.27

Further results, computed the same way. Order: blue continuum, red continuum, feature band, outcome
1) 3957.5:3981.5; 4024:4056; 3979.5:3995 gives -2.9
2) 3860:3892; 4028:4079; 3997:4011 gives -1.2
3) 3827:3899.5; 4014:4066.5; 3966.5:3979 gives 3.8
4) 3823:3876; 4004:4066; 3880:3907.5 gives 1.7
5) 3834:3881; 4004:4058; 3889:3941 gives 3.0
